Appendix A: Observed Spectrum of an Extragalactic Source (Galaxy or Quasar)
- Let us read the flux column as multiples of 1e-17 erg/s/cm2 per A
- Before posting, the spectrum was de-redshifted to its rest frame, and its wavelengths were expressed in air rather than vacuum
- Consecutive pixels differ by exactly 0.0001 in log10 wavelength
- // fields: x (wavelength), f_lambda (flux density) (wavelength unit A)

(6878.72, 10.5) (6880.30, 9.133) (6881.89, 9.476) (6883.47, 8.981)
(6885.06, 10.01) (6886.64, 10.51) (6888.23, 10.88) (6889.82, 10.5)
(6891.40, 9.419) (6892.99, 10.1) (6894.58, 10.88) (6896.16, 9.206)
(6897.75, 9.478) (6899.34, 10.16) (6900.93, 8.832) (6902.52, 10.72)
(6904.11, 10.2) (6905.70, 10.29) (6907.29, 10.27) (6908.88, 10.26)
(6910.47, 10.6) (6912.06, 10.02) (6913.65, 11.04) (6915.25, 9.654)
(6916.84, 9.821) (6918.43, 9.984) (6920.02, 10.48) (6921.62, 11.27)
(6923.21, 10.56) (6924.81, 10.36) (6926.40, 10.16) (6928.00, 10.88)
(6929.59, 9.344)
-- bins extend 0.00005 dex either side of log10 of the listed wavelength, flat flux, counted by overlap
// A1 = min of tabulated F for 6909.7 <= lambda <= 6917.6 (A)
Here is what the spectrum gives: 9.654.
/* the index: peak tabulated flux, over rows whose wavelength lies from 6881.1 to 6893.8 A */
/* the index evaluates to 10.88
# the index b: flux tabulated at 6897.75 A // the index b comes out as 9.478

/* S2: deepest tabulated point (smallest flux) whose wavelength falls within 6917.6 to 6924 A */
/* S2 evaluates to 9.984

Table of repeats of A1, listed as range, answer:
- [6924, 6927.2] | 10.16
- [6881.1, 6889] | 8.981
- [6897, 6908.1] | 8.832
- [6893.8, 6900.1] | 9.206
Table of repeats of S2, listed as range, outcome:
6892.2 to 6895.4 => 10.1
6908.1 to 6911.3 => 10.26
